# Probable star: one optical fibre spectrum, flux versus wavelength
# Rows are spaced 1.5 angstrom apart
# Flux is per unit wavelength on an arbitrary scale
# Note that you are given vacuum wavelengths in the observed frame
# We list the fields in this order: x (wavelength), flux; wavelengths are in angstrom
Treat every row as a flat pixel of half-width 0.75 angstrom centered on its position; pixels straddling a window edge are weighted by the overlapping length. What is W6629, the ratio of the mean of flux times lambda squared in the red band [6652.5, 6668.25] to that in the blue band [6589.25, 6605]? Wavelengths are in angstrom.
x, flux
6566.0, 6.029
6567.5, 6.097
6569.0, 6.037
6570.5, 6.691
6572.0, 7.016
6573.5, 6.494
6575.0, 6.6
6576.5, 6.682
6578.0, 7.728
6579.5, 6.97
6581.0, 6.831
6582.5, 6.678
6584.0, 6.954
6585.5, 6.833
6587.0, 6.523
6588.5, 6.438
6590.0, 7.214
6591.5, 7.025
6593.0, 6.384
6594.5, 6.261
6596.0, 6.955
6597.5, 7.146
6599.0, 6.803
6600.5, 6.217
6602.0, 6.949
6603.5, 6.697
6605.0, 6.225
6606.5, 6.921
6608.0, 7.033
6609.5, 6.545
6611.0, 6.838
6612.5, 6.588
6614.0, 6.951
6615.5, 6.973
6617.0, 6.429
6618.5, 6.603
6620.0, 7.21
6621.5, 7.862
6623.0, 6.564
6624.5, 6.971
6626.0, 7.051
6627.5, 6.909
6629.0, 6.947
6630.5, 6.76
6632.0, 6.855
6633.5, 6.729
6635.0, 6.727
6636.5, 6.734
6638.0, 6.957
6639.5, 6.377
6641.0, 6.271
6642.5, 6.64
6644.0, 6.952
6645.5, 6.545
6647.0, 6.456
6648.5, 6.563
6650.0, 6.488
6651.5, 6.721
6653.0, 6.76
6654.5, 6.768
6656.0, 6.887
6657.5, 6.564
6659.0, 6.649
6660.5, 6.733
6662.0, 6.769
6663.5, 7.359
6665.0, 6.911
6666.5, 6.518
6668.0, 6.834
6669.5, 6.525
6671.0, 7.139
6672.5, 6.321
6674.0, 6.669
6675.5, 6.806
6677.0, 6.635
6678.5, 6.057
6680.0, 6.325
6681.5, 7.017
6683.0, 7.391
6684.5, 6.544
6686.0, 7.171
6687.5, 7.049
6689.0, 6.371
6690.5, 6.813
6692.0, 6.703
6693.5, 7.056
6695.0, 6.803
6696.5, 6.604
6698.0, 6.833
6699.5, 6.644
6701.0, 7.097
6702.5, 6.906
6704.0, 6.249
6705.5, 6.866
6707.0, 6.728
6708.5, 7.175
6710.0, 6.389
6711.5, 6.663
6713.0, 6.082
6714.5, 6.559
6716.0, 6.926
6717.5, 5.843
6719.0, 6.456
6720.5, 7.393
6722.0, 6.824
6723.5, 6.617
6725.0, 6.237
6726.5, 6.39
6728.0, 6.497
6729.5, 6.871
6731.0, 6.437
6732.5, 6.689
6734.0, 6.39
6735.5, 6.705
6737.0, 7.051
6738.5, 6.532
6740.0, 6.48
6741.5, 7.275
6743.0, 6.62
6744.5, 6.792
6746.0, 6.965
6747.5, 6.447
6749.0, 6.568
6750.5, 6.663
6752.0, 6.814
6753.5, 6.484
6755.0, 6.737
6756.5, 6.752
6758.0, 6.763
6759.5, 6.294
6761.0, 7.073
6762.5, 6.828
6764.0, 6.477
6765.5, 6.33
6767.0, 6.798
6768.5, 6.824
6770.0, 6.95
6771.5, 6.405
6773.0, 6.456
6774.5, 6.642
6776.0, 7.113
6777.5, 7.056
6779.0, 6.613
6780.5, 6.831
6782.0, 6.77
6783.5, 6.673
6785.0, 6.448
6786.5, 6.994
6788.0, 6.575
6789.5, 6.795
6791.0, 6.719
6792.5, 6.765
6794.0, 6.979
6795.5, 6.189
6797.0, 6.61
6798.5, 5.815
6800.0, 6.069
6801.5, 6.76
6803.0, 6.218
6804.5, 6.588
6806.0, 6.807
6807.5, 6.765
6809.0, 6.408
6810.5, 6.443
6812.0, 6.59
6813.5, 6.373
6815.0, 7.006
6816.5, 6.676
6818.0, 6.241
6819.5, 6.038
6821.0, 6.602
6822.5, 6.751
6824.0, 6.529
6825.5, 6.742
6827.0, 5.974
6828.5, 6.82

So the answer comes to 1.03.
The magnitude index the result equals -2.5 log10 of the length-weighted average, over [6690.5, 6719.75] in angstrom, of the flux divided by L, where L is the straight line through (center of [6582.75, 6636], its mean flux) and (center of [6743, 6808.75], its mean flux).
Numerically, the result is 0.01 mag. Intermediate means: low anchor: 6.8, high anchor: 6.65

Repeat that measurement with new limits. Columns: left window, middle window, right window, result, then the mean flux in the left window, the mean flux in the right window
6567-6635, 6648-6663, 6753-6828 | 0.00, 6.78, 6.61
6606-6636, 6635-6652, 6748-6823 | 0.04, 6.87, 6.62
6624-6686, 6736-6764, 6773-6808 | -0.01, 6.73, 6.64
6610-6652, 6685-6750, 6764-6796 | 0.01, 6.77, 6.71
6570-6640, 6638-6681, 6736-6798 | 0.02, 6.81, 6.71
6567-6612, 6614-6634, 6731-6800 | -0.03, 6.73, 6.67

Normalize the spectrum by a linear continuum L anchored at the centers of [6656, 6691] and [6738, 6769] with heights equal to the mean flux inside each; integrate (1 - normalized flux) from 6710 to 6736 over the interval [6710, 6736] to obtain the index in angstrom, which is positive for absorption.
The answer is 0.6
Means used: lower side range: 6.75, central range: 6.56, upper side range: 6.69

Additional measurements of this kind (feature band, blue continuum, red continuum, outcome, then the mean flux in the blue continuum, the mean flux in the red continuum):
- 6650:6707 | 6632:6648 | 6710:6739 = -1.2 angstrom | 6.65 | 6.58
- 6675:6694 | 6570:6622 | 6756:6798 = 0.0 angstrom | 6.8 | 6.7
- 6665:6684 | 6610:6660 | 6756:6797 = 0.2 angstrom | 6.77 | 6.71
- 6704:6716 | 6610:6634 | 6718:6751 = 0.2 angstrom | 6.89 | 6.67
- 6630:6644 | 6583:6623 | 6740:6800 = 0.2 angstrom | 6.79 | 6.68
